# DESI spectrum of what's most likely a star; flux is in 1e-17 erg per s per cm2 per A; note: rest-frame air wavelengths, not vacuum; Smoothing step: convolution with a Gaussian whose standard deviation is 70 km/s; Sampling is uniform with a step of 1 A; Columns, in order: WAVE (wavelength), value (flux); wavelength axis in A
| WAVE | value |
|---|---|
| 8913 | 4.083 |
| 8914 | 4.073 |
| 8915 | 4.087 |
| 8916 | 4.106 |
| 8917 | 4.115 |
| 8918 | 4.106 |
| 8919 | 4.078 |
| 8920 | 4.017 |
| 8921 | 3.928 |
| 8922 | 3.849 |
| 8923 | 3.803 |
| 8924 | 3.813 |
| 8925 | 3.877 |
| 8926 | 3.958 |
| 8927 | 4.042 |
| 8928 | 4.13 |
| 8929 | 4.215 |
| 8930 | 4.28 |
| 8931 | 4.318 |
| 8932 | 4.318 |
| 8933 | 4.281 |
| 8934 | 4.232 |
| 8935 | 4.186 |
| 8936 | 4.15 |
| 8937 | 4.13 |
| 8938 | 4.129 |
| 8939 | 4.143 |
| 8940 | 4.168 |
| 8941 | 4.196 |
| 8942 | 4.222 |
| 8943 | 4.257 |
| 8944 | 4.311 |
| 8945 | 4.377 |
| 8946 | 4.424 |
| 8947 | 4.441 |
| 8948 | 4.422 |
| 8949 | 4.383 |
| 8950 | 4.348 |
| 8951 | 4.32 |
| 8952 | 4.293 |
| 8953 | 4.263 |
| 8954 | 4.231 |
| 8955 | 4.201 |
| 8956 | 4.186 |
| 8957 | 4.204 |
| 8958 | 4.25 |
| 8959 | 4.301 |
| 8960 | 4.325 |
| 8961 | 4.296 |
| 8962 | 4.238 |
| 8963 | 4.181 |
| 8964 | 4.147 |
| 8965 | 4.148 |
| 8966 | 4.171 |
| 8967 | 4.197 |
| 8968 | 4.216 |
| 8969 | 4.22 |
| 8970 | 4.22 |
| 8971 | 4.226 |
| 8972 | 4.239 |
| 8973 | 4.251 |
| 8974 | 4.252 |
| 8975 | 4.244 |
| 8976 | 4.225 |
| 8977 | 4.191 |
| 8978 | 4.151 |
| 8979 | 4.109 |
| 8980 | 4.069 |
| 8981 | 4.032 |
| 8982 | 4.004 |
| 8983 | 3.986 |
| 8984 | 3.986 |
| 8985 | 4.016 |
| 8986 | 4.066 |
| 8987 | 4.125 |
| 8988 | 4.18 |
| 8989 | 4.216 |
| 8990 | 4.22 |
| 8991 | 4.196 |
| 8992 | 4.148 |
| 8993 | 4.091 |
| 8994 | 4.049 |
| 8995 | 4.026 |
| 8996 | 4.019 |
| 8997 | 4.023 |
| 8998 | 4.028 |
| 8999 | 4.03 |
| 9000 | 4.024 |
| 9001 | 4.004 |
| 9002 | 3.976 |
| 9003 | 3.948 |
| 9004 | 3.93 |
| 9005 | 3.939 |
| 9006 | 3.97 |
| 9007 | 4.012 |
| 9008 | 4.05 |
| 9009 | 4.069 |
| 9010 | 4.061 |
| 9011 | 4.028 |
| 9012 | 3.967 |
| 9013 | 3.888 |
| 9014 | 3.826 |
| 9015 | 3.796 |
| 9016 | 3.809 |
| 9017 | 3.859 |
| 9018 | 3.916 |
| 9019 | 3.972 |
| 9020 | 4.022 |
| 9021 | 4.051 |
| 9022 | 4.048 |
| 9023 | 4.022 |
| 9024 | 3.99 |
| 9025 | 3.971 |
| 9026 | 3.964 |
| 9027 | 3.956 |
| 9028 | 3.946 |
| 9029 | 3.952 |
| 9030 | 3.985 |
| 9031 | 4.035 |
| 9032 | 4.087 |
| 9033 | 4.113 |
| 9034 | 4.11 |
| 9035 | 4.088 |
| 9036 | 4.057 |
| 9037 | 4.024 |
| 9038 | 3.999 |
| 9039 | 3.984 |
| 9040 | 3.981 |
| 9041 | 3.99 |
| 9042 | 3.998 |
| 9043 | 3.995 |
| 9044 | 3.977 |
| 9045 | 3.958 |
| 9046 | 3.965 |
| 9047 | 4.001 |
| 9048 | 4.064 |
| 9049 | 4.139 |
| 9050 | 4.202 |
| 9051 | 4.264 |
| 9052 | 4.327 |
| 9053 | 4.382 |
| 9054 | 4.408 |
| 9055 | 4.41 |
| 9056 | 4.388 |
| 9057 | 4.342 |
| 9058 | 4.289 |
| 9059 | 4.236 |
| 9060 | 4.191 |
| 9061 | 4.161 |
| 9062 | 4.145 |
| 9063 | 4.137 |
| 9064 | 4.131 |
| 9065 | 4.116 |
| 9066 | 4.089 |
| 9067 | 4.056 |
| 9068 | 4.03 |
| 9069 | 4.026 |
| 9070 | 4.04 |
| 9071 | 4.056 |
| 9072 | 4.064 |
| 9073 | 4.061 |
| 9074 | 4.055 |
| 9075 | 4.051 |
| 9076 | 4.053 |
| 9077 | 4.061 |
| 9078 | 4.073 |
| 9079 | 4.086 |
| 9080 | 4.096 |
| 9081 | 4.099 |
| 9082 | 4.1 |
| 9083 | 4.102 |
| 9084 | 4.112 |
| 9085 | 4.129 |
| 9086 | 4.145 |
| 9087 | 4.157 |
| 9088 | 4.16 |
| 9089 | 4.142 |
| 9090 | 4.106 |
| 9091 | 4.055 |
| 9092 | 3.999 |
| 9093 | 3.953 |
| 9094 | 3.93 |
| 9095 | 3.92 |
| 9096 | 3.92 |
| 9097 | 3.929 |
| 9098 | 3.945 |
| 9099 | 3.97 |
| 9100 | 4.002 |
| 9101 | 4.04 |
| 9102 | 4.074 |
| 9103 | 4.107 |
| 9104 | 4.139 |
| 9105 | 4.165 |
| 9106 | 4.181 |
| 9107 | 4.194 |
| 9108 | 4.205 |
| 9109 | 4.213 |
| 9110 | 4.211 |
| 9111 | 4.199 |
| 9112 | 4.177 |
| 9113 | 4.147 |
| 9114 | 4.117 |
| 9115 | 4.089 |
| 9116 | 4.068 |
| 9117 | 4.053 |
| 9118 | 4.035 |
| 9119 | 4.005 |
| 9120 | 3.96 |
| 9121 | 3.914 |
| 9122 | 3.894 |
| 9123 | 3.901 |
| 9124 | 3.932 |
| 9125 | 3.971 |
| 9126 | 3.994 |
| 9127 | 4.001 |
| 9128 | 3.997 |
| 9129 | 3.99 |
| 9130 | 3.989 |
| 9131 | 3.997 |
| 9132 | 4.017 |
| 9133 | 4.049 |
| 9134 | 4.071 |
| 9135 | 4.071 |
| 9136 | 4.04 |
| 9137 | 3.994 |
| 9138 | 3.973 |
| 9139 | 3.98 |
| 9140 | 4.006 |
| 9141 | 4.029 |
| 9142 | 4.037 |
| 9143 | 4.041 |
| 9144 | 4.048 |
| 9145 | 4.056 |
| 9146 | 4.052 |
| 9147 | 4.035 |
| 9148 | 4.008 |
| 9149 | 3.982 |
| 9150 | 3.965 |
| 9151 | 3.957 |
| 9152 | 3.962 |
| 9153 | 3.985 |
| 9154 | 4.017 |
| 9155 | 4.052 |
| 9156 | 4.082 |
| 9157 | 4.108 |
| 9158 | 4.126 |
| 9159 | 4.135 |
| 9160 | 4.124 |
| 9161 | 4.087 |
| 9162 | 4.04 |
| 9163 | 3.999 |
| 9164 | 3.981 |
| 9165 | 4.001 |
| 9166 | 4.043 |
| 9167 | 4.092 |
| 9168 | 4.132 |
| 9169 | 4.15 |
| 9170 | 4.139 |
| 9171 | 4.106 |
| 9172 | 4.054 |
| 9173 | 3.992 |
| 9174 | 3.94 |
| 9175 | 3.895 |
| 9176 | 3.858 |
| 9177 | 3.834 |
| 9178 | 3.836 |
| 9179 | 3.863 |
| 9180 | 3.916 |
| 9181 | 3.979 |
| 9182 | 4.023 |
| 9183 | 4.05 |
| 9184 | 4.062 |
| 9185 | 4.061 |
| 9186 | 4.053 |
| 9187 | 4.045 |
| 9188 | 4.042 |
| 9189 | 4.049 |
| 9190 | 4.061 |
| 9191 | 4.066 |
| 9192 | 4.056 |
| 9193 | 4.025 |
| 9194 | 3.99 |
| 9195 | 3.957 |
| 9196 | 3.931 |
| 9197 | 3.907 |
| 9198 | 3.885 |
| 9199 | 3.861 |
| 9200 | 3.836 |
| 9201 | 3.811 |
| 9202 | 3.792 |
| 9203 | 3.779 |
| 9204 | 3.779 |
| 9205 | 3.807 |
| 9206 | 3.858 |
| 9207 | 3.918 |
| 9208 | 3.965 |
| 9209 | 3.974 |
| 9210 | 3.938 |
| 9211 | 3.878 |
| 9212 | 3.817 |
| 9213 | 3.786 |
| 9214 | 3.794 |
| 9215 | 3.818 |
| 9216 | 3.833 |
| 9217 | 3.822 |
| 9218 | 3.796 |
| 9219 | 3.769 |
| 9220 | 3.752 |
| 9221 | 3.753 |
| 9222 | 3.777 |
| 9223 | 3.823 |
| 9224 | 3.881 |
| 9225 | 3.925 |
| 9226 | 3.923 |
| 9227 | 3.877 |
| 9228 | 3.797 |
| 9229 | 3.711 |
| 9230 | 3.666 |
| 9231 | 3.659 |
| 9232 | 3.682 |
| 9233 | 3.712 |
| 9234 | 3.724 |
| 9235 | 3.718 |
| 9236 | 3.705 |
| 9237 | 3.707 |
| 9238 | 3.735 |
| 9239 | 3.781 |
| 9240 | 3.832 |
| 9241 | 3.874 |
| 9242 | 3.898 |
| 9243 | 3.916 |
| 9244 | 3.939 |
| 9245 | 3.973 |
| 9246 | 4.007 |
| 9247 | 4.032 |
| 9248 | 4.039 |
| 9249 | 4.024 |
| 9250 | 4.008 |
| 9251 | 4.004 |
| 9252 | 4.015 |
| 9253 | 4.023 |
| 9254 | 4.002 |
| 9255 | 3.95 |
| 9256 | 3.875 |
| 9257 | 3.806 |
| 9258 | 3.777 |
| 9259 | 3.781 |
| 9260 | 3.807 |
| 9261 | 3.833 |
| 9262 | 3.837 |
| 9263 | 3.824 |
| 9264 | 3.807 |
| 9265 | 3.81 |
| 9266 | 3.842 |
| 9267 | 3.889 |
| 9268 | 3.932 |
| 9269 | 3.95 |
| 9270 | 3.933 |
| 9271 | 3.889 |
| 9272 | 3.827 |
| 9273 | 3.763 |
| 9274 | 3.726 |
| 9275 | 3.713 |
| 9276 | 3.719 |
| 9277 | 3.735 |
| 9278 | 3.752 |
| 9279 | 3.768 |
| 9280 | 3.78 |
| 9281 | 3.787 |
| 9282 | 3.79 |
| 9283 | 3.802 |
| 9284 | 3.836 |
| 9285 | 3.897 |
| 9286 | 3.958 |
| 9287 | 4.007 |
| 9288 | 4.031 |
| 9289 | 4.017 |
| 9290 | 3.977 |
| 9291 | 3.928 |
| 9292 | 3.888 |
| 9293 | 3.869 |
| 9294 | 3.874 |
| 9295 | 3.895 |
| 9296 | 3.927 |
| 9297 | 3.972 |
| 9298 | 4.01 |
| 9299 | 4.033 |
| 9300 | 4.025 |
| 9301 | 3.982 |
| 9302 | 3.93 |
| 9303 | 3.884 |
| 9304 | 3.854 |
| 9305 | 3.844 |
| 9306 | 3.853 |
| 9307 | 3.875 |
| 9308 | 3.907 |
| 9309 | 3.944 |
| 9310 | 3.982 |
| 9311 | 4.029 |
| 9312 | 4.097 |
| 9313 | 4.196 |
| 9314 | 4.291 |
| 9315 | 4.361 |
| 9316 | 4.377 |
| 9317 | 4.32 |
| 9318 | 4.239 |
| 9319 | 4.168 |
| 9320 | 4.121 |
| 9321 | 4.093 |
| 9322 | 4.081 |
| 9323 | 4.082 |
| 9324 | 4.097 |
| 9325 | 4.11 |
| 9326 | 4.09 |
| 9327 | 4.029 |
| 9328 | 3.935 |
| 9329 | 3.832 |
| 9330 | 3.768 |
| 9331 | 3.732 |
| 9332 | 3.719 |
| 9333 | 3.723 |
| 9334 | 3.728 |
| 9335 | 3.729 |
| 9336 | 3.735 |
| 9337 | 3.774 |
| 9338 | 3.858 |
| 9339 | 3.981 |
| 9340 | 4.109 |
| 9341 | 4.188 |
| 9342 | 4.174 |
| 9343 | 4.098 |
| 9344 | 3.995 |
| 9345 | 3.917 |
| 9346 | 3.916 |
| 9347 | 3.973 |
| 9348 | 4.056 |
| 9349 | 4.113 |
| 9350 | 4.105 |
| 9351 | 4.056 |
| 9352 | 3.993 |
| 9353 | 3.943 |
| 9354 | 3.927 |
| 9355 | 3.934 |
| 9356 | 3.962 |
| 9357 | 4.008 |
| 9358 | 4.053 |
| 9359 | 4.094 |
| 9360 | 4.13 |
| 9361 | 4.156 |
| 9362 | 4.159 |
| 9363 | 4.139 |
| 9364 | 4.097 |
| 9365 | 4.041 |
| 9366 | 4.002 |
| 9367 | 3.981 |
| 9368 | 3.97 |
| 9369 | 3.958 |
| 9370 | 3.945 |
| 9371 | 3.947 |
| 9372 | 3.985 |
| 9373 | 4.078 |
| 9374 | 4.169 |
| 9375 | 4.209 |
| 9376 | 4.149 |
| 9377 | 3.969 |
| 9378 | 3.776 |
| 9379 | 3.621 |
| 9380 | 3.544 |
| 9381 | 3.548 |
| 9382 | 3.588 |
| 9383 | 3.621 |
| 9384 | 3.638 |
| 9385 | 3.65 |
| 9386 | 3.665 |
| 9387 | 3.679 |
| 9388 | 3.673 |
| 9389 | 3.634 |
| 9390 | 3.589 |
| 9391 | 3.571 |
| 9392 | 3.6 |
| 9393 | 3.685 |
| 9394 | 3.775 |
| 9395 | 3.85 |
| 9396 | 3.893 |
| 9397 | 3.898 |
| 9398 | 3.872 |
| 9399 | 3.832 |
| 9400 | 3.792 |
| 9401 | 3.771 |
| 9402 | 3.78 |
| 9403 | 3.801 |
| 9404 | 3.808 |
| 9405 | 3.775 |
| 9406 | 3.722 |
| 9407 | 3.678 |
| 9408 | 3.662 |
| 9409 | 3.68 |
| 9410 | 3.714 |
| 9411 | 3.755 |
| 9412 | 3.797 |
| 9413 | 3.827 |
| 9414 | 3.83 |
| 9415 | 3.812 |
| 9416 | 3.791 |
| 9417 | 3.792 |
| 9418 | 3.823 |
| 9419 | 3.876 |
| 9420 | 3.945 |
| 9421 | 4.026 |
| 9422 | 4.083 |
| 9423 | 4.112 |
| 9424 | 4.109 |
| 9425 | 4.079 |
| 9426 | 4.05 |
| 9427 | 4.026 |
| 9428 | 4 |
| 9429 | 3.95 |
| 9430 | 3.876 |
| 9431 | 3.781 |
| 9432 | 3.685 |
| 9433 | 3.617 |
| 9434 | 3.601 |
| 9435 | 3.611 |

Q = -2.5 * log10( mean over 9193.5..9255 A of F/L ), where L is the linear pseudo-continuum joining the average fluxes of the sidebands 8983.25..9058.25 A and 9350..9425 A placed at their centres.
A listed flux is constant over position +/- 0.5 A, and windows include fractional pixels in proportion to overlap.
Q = 0.03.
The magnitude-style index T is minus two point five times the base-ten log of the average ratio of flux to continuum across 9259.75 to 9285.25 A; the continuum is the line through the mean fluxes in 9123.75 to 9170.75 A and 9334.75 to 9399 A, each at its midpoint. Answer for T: 0.04 mag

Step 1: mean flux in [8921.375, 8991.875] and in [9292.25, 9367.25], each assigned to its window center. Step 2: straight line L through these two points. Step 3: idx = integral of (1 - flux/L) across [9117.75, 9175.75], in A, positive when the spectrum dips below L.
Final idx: 1.0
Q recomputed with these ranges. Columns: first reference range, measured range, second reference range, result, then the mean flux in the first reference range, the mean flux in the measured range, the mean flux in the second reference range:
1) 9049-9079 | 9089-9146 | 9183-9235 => 0.00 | 4.17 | 4.04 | 3.87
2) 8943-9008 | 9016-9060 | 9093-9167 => 0.01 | 4.16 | 4.08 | 4.04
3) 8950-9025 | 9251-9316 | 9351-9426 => 0.01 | 4.1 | 3.91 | 3.87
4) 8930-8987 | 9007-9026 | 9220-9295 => 0.05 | 4.22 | 3.96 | 3.85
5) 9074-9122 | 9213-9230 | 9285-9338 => 0.06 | 4.07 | 3.81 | 3.98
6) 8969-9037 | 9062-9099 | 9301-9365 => -0.01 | 4.05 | 4.06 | 4.01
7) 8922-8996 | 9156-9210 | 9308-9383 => 0.02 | 4.18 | 3.98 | 4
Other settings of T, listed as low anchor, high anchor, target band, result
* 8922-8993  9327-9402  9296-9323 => -0.03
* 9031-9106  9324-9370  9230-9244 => 0.07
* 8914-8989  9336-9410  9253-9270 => 0.03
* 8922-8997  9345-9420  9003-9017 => 0.05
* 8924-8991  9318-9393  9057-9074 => 0.00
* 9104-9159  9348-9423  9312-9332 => -0.05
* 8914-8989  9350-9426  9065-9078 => 0.01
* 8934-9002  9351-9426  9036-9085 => 0.00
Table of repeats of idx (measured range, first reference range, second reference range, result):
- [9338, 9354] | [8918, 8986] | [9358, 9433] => -0.6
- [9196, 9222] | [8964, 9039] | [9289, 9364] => 1.2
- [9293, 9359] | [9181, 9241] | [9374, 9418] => -3.4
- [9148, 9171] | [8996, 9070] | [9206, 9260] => -0.7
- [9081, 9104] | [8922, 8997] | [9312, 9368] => 0.4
